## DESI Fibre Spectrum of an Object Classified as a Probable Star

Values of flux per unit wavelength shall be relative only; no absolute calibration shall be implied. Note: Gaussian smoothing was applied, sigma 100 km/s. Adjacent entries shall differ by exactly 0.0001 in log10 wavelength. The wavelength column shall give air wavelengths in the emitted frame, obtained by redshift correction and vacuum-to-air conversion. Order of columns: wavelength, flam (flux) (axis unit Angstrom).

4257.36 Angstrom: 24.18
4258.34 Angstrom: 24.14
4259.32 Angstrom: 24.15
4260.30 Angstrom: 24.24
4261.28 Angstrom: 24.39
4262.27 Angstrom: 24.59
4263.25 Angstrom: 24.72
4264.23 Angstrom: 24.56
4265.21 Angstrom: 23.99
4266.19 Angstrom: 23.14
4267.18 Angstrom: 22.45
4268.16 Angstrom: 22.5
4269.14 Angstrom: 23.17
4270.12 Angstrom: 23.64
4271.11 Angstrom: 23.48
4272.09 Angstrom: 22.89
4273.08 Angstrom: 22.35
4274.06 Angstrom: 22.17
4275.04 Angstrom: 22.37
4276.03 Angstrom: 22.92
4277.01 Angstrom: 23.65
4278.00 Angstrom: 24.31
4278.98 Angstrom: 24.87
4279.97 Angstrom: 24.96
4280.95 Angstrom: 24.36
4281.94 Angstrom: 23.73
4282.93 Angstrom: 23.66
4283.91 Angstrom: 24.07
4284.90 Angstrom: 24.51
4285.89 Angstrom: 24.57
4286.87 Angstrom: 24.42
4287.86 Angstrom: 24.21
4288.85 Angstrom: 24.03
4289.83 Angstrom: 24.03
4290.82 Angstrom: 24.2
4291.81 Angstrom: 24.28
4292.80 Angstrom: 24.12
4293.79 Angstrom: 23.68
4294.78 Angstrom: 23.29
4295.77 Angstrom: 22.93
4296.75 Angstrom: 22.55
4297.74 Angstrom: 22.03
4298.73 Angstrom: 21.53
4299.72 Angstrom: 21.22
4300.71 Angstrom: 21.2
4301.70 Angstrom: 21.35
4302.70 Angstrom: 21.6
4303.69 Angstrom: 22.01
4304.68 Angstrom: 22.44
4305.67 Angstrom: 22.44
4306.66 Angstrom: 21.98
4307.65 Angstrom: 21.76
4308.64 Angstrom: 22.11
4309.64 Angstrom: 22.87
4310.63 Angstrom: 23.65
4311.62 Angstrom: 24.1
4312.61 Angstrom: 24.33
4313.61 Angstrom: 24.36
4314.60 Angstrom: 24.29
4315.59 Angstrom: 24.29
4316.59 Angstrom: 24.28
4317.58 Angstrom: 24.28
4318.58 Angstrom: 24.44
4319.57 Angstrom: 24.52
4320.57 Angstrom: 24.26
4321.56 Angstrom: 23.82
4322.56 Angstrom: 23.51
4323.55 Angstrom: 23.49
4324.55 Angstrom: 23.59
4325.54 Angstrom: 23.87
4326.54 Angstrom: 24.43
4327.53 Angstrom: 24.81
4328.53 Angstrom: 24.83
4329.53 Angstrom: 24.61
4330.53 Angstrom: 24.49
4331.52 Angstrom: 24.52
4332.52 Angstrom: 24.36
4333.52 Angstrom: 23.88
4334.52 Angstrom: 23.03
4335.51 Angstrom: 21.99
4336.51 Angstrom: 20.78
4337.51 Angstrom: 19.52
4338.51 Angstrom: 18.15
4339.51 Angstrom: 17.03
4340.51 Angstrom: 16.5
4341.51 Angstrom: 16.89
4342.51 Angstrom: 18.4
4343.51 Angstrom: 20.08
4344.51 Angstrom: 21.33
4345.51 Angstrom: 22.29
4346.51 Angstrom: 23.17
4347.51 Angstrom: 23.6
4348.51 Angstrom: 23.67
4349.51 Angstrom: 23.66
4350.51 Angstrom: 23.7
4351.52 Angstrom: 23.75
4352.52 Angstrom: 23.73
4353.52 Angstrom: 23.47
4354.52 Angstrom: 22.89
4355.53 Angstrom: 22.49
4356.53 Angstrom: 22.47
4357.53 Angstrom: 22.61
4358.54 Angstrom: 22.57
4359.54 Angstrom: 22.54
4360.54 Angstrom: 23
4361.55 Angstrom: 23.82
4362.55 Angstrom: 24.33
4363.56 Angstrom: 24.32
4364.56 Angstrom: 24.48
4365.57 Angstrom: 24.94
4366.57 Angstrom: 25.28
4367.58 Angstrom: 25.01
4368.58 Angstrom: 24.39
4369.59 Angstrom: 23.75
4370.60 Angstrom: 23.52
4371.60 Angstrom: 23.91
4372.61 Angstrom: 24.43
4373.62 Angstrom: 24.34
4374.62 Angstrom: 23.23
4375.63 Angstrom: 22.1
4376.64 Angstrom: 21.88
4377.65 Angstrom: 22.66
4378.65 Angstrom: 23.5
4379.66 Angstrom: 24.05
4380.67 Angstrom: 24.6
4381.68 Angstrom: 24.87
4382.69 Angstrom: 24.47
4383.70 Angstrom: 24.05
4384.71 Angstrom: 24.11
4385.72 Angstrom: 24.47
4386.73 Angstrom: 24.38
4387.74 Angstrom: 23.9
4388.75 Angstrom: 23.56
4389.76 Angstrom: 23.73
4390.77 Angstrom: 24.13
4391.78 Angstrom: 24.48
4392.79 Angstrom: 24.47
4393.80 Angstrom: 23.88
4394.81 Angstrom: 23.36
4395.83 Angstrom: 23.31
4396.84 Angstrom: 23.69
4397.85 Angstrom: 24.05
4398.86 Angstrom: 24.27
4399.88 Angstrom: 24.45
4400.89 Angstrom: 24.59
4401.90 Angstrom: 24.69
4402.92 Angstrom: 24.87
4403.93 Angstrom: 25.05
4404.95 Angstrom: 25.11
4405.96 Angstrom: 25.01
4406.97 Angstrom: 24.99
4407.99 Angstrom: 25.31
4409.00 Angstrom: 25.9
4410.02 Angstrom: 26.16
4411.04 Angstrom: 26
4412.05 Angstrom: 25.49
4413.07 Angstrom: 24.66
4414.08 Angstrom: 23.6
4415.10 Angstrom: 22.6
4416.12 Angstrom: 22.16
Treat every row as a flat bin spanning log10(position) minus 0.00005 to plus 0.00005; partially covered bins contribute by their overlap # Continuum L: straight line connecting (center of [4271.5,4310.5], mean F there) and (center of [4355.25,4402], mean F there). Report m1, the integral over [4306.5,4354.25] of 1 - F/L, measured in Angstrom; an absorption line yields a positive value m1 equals 1.31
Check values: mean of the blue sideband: 23.1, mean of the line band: 22.8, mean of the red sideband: 23.9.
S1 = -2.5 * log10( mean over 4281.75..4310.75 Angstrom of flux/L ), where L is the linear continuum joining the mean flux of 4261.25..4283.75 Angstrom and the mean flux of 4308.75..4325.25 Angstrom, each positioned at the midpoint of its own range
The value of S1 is 0.04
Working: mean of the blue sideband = 23.6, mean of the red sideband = 24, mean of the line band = 23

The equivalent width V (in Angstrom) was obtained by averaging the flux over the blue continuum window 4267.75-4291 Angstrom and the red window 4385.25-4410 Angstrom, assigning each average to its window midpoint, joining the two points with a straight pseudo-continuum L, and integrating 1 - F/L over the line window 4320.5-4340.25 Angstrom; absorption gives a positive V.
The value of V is 0.97 Angstrom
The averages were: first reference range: 23.7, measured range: 22.8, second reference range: 24.4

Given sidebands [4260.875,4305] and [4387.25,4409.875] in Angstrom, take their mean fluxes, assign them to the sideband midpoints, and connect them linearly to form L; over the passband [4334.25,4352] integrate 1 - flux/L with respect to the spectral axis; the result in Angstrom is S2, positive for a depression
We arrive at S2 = 2.2 Angstrom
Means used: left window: 23.4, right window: 24.4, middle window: 20.9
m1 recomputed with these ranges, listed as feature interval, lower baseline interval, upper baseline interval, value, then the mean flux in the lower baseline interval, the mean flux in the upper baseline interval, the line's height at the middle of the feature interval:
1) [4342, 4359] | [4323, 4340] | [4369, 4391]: 0.4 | 22.8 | 23.8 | 23.2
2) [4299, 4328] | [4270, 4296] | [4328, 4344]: -1.3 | 23.8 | 21.2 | 22.3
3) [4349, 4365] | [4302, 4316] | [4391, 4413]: 0.3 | 23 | 24.7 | 23.9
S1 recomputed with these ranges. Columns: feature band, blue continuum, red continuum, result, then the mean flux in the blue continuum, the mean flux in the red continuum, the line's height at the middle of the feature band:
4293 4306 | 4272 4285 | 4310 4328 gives 0.079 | 23.6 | 24.1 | 23.9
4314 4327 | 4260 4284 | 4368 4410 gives -0.011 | 23.6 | 24.2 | 23.9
